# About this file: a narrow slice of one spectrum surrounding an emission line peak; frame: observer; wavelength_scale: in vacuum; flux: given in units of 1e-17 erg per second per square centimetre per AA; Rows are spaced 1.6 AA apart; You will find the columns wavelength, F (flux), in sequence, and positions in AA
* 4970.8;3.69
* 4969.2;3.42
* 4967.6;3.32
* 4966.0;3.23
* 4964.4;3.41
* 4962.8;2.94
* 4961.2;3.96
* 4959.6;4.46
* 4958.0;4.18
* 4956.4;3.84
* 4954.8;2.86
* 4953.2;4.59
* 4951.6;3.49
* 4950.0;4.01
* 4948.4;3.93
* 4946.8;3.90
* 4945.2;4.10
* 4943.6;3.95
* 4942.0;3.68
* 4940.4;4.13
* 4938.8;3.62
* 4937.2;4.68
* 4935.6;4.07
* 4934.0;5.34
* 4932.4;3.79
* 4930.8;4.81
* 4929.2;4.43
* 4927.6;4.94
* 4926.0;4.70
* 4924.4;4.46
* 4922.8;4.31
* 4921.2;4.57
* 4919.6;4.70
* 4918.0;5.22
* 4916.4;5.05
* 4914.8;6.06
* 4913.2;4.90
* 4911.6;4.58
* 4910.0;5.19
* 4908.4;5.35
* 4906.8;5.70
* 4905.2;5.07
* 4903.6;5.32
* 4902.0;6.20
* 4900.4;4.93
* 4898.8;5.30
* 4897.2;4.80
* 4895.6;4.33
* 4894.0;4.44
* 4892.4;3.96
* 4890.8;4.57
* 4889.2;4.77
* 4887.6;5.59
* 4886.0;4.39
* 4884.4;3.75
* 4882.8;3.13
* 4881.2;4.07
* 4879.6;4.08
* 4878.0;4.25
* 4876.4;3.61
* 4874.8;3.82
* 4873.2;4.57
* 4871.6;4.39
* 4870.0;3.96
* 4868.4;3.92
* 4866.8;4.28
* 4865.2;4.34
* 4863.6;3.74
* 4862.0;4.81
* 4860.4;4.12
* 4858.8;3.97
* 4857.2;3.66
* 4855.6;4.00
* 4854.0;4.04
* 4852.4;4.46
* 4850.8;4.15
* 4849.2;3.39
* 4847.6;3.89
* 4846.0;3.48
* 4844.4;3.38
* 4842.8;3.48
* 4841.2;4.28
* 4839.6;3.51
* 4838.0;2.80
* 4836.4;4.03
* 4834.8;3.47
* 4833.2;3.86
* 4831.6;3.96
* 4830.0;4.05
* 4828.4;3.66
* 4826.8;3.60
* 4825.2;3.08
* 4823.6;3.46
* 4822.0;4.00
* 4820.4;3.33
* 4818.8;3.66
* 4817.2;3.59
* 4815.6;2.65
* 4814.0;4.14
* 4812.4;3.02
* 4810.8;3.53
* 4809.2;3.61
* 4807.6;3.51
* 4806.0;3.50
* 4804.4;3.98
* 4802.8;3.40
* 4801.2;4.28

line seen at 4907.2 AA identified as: C III]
